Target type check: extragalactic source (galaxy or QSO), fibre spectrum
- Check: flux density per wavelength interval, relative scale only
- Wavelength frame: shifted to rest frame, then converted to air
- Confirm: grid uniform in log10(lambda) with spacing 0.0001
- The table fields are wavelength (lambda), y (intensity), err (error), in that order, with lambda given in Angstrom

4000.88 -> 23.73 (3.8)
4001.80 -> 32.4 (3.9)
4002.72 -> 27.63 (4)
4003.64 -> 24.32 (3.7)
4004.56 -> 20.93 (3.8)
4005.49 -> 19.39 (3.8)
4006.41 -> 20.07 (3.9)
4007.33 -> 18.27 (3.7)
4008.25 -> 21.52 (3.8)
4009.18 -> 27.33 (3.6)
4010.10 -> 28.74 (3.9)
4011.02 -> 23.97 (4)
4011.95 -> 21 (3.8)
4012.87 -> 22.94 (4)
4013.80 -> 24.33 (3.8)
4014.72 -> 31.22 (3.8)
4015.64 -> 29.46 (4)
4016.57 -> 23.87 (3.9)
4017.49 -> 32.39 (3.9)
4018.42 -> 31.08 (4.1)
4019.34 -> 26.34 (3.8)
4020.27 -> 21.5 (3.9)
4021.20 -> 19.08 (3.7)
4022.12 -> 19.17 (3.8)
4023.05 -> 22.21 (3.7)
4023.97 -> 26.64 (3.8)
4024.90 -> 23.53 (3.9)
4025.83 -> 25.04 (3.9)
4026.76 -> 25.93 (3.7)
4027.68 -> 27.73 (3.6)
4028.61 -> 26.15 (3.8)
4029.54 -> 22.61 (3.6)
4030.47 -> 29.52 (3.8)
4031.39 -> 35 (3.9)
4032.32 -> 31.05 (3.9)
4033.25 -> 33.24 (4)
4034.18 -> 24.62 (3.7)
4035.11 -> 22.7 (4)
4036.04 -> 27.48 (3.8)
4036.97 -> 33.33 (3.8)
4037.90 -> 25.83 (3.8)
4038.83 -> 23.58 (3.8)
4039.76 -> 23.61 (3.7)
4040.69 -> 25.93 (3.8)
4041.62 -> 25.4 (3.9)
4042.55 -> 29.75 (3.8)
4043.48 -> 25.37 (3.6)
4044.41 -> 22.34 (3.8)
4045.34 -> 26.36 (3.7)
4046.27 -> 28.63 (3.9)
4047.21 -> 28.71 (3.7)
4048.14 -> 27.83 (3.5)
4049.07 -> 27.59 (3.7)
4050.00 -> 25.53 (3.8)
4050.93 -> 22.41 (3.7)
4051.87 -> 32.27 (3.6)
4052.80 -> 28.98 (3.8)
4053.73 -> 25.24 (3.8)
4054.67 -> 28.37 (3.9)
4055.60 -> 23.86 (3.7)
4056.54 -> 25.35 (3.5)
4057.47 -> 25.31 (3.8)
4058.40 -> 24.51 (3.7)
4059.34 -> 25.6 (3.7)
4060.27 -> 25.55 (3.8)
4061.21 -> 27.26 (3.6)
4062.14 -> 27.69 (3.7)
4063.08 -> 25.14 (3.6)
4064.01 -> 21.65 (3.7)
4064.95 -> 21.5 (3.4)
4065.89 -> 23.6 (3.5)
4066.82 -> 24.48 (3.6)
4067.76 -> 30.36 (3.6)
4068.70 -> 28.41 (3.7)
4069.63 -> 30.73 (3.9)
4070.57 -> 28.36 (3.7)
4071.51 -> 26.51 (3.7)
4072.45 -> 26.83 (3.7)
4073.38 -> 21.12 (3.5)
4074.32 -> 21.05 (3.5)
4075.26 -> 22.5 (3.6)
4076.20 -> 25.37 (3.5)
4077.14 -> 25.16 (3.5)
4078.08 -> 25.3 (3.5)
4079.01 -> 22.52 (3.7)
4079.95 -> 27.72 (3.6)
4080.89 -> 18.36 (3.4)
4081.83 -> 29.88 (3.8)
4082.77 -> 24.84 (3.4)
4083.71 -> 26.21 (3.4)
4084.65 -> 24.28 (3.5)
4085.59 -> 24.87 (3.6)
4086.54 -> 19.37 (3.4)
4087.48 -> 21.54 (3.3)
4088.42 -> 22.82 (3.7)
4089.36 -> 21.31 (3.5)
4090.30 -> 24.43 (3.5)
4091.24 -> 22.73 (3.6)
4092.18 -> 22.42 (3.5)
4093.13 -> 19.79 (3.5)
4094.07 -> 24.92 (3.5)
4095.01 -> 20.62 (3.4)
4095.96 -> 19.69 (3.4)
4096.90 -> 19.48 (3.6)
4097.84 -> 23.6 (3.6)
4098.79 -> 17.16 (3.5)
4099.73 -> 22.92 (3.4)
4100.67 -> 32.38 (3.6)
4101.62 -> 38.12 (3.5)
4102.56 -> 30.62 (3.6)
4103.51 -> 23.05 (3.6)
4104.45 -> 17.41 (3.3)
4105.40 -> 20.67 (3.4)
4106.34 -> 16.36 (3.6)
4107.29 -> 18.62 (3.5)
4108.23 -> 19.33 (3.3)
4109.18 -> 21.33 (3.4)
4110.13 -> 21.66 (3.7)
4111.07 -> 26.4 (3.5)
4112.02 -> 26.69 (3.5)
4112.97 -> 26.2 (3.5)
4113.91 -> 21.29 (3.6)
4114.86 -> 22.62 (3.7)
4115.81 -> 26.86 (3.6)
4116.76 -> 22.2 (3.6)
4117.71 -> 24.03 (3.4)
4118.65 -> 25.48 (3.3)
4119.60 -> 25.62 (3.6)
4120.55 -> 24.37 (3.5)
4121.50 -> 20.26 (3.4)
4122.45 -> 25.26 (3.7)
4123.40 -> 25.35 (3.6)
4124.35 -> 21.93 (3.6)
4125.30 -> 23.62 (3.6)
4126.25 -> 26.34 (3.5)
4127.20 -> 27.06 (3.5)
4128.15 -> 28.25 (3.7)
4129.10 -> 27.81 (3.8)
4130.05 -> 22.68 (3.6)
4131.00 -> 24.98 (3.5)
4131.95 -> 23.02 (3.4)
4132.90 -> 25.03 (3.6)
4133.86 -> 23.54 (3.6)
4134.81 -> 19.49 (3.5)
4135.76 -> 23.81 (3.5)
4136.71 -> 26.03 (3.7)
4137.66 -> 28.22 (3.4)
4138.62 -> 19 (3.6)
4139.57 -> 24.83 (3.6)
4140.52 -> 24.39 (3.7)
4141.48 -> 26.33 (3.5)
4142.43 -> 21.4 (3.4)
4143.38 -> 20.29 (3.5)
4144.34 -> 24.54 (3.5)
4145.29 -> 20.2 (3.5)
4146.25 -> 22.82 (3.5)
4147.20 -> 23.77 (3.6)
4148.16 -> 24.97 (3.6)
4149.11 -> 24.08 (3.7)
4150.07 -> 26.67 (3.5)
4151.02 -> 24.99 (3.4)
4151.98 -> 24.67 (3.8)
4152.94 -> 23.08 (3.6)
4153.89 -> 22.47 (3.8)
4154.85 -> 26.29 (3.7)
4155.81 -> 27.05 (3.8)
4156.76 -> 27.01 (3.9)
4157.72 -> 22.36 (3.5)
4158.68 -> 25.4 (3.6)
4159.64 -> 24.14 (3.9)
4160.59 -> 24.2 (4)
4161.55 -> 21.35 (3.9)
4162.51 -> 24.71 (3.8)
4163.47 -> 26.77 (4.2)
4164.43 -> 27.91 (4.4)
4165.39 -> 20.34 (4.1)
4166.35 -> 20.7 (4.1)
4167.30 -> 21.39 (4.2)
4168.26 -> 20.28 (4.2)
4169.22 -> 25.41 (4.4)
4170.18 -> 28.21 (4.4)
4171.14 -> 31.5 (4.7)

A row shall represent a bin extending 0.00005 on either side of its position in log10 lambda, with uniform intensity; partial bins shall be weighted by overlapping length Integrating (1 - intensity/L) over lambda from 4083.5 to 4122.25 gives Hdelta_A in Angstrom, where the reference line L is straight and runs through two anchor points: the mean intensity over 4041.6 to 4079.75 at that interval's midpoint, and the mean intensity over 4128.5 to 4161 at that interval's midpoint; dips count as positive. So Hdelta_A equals 2.85 Angstrom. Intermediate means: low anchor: 25.9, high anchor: 24.1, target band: 23.2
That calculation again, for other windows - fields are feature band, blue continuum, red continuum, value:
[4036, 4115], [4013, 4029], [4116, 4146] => 0.38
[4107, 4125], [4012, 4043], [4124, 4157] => 0.90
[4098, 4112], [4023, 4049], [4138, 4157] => 0.93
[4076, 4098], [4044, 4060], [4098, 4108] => 1.19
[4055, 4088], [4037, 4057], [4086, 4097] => -1.57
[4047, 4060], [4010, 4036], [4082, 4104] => -0.70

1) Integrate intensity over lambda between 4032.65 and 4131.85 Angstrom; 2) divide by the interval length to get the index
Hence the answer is 24.8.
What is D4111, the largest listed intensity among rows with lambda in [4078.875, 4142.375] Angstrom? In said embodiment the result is 38.12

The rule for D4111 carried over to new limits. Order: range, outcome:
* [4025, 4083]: 35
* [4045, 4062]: 32.27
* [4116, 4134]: 28.25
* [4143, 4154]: 26.67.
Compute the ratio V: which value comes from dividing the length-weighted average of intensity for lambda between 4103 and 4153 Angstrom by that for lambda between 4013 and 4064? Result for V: 0.9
